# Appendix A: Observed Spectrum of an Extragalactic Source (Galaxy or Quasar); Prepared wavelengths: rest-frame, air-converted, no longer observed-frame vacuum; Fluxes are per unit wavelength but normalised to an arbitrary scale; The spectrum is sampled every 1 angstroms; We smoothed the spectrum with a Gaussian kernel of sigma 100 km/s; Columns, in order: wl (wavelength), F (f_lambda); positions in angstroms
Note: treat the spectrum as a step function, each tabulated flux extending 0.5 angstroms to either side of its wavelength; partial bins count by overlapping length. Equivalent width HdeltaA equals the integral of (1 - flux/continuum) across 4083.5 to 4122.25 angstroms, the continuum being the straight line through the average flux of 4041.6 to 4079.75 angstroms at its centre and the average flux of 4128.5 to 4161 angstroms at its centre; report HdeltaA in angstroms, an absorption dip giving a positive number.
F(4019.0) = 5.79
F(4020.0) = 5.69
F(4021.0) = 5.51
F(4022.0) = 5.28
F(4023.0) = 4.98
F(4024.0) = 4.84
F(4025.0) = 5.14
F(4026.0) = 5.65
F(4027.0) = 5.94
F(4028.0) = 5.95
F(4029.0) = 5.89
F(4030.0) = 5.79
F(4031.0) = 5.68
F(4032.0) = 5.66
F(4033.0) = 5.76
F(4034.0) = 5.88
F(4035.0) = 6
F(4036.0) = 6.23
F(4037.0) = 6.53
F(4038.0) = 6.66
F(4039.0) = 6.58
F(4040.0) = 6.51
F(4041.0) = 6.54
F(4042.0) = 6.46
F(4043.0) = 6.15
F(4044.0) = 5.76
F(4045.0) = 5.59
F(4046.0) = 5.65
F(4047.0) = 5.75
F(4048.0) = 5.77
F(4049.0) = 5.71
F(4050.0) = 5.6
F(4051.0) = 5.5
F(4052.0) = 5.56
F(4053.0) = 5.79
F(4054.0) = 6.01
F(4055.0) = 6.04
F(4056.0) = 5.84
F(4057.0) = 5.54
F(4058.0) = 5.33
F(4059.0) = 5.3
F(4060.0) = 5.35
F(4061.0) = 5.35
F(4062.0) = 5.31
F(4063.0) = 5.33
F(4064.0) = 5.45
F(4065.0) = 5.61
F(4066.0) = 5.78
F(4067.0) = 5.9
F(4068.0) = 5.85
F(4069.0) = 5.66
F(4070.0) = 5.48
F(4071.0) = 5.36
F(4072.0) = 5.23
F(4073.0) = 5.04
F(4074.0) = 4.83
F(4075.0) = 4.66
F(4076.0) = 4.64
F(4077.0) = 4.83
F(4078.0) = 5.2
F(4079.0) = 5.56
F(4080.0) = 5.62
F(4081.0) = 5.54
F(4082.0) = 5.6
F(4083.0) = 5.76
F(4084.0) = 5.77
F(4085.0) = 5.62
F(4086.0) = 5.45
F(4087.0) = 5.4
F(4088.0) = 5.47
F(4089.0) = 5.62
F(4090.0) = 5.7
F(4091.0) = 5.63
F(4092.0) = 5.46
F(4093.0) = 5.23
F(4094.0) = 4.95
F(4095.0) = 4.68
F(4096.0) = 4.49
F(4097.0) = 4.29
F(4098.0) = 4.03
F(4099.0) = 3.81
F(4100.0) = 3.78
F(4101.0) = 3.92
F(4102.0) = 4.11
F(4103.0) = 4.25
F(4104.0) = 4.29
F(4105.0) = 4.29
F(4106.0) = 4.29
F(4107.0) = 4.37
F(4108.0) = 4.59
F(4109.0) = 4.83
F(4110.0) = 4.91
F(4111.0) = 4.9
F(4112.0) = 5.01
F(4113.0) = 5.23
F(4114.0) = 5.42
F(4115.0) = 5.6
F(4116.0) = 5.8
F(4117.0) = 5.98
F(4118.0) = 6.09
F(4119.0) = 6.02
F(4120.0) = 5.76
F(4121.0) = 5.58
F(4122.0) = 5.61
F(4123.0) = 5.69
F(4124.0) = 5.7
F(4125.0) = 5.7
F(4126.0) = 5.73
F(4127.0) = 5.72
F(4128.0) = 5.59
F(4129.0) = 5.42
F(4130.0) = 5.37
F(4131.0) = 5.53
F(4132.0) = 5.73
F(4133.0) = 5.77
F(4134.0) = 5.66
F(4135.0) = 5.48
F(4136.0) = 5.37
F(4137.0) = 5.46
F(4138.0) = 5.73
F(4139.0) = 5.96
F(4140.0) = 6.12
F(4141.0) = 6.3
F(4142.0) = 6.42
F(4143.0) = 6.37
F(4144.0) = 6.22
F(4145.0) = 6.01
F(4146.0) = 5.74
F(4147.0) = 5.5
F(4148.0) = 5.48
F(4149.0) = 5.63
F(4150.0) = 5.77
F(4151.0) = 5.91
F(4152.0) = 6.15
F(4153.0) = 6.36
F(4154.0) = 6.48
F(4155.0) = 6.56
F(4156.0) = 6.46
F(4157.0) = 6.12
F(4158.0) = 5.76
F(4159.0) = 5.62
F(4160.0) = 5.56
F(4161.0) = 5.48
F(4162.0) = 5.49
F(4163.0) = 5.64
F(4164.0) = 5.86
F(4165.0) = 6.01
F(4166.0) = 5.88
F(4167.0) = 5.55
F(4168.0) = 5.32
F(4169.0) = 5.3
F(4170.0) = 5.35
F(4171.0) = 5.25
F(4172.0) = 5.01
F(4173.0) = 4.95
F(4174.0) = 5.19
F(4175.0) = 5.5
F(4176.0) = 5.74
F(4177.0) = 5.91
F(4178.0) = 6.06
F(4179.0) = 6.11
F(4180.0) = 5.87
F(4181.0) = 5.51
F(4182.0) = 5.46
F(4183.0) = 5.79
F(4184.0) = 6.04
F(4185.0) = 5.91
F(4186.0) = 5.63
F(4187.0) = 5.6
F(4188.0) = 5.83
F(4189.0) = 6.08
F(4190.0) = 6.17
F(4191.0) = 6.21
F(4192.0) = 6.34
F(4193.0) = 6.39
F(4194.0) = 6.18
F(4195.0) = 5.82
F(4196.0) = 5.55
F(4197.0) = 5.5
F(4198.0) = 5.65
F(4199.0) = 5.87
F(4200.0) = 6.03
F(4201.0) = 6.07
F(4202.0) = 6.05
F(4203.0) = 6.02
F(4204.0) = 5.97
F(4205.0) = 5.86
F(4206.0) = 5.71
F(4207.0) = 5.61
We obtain 4.5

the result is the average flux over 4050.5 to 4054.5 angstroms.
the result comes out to 5.71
